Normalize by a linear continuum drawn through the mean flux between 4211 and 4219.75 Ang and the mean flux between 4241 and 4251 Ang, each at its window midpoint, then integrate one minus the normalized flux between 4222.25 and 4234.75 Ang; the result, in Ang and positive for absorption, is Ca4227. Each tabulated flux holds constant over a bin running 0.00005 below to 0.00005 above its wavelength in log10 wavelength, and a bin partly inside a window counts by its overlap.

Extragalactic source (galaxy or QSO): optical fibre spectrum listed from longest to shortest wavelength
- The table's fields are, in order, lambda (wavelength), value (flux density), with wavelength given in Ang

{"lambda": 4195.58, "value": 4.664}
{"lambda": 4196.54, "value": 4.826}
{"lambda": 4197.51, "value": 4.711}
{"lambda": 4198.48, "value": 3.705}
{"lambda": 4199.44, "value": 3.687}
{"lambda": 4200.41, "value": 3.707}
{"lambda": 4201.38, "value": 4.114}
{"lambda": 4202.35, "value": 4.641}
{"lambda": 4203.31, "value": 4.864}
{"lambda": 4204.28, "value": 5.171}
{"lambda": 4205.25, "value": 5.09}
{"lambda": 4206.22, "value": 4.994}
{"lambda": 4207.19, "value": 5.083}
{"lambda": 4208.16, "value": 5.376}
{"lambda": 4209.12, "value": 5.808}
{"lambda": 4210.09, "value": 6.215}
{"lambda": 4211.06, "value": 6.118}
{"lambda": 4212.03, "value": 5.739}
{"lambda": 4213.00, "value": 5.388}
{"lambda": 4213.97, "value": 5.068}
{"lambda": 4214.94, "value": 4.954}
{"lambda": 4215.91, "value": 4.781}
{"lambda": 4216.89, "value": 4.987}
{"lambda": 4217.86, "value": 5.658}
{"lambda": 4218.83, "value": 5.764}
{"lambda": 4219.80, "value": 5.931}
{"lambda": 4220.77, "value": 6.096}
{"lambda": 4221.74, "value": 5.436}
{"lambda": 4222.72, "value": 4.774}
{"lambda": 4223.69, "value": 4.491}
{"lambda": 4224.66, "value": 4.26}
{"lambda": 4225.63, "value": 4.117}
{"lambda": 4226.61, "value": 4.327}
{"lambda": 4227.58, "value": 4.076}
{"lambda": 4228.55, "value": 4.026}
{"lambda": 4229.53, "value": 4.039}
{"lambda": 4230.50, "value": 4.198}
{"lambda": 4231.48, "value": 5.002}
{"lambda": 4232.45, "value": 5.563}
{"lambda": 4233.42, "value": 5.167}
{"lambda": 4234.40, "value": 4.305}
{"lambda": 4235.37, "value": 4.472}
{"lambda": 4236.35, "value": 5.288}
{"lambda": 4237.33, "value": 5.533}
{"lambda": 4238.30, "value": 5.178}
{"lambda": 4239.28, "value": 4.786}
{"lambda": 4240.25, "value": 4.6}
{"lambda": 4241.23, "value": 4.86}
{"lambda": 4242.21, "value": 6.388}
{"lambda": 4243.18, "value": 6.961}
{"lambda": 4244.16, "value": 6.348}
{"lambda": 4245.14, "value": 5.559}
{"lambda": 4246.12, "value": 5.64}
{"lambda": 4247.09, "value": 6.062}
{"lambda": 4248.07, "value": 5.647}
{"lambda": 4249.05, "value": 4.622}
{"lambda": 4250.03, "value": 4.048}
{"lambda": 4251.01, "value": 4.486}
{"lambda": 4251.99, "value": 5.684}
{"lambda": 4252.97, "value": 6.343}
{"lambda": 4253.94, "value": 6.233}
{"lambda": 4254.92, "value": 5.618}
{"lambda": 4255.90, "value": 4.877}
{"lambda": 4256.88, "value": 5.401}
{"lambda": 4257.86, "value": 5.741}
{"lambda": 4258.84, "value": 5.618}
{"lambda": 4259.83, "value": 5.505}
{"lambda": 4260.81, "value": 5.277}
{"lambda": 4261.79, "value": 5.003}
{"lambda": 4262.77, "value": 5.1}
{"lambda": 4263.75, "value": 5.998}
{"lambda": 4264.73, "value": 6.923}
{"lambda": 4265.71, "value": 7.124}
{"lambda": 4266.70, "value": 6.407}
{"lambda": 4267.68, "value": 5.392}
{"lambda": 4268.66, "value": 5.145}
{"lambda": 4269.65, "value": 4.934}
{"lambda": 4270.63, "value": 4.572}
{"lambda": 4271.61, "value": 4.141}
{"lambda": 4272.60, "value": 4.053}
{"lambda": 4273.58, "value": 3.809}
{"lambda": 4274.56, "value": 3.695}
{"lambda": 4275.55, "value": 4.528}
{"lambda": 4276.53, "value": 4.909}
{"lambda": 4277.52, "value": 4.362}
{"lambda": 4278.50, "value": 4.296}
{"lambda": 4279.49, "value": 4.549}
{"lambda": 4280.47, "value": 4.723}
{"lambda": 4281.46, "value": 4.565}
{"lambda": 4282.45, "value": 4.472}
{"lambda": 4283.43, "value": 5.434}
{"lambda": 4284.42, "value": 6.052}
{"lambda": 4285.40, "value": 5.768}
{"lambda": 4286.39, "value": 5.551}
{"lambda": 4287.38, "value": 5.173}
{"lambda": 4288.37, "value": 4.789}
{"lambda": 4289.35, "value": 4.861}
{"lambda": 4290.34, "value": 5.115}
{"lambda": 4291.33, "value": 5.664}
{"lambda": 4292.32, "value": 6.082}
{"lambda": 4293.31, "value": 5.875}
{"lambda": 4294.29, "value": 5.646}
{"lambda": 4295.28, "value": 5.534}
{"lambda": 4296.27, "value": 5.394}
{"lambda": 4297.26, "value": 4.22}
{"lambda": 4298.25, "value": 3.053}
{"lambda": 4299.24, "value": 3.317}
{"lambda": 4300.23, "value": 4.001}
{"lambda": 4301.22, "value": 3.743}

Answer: 2.2 Ang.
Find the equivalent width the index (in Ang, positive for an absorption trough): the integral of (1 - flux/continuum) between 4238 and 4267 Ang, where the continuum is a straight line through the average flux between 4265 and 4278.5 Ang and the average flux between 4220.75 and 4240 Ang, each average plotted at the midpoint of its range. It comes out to -4.8 Ang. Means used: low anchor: 4.72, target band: 5.6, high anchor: 4.86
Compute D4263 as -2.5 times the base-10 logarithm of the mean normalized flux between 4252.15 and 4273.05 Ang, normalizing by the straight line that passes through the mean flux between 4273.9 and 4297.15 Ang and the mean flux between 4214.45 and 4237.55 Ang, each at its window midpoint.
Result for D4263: -0.11 mag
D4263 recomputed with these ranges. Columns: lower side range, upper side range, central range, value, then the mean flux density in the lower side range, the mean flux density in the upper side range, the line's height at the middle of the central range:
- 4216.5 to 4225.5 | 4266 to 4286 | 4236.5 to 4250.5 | -0.08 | 5.23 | 4.82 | 5.06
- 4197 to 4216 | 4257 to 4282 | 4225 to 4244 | 0.02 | 4.97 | 5.06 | 5.01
